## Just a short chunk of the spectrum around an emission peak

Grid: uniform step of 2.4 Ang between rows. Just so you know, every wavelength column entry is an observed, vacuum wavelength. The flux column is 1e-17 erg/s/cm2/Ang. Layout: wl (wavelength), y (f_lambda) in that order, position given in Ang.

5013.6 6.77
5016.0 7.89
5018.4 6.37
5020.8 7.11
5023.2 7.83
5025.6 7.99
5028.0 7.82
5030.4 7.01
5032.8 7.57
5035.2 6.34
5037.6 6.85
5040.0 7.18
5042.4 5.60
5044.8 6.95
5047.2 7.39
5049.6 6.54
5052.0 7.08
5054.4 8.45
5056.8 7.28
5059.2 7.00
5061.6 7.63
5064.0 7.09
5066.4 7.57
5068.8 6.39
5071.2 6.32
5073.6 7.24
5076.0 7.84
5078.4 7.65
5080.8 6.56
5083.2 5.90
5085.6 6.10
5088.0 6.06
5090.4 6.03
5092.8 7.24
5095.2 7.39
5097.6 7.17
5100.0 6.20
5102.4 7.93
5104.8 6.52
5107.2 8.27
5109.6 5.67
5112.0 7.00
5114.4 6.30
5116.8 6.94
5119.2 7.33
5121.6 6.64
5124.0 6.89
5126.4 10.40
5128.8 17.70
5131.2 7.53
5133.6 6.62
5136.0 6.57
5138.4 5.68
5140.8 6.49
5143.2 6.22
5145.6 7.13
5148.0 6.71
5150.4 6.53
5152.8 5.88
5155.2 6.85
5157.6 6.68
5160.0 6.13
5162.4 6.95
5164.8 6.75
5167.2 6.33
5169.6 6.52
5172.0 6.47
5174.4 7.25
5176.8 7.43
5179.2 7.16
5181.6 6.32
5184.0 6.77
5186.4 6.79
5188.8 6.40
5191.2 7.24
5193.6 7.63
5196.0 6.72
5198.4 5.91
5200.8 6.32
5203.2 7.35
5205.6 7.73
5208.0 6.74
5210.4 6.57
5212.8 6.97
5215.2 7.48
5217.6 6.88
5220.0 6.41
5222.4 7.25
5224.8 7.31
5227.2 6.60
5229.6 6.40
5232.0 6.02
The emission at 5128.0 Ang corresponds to H-gamma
